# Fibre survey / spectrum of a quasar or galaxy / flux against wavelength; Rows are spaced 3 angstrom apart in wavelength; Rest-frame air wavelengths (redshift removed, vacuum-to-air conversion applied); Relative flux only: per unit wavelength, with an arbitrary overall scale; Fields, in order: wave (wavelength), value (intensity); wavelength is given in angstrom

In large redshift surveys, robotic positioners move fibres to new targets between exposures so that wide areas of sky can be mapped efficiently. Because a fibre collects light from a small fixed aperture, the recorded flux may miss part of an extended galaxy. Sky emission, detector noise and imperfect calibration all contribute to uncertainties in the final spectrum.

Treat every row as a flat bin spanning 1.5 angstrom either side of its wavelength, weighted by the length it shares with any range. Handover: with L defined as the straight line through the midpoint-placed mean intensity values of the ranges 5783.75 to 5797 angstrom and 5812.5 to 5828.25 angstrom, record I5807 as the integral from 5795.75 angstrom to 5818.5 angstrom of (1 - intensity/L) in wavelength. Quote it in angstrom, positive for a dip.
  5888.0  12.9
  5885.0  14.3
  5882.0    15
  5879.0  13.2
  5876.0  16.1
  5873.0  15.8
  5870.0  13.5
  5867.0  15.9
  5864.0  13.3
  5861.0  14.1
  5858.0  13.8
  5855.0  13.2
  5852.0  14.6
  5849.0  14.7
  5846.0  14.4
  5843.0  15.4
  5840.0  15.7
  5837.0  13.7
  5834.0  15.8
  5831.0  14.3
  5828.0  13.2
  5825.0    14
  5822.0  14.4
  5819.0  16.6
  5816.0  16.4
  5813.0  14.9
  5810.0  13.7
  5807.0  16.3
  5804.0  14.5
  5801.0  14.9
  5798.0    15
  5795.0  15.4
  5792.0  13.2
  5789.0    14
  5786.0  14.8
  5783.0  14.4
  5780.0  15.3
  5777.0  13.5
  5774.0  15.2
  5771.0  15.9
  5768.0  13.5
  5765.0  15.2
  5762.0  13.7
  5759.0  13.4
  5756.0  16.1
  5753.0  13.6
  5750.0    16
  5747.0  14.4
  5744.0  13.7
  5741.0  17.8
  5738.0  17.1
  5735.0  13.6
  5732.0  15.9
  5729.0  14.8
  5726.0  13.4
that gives -0.6 angstrom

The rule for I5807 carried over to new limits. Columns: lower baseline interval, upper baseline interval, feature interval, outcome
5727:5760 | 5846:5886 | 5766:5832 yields 0.4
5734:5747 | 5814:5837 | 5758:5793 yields 2.0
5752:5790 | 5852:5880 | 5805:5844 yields -1.4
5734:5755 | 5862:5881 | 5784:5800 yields 0.5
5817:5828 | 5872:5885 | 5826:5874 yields 1.4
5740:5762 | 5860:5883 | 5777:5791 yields 0.3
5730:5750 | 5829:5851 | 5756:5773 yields 0.9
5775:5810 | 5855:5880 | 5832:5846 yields -0.5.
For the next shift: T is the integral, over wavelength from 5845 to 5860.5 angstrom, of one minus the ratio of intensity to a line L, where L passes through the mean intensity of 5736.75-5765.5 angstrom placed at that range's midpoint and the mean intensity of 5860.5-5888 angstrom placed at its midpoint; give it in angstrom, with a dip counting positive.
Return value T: 0.5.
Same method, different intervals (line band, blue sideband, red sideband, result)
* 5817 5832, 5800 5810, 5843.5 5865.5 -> 0.09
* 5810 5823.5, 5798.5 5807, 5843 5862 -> -0.52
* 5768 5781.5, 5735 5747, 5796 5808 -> 0.49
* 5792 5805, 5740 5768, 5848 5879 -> -0.13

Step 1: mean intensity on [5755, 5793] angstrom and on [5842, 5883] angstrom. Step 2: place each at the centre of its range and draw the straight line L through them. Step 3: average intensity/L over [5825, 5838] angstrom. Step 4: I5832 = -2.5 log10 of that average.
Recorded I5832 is 0.02 mag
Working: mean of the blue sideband 14.5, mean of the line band 14.2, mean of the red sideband 14.5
